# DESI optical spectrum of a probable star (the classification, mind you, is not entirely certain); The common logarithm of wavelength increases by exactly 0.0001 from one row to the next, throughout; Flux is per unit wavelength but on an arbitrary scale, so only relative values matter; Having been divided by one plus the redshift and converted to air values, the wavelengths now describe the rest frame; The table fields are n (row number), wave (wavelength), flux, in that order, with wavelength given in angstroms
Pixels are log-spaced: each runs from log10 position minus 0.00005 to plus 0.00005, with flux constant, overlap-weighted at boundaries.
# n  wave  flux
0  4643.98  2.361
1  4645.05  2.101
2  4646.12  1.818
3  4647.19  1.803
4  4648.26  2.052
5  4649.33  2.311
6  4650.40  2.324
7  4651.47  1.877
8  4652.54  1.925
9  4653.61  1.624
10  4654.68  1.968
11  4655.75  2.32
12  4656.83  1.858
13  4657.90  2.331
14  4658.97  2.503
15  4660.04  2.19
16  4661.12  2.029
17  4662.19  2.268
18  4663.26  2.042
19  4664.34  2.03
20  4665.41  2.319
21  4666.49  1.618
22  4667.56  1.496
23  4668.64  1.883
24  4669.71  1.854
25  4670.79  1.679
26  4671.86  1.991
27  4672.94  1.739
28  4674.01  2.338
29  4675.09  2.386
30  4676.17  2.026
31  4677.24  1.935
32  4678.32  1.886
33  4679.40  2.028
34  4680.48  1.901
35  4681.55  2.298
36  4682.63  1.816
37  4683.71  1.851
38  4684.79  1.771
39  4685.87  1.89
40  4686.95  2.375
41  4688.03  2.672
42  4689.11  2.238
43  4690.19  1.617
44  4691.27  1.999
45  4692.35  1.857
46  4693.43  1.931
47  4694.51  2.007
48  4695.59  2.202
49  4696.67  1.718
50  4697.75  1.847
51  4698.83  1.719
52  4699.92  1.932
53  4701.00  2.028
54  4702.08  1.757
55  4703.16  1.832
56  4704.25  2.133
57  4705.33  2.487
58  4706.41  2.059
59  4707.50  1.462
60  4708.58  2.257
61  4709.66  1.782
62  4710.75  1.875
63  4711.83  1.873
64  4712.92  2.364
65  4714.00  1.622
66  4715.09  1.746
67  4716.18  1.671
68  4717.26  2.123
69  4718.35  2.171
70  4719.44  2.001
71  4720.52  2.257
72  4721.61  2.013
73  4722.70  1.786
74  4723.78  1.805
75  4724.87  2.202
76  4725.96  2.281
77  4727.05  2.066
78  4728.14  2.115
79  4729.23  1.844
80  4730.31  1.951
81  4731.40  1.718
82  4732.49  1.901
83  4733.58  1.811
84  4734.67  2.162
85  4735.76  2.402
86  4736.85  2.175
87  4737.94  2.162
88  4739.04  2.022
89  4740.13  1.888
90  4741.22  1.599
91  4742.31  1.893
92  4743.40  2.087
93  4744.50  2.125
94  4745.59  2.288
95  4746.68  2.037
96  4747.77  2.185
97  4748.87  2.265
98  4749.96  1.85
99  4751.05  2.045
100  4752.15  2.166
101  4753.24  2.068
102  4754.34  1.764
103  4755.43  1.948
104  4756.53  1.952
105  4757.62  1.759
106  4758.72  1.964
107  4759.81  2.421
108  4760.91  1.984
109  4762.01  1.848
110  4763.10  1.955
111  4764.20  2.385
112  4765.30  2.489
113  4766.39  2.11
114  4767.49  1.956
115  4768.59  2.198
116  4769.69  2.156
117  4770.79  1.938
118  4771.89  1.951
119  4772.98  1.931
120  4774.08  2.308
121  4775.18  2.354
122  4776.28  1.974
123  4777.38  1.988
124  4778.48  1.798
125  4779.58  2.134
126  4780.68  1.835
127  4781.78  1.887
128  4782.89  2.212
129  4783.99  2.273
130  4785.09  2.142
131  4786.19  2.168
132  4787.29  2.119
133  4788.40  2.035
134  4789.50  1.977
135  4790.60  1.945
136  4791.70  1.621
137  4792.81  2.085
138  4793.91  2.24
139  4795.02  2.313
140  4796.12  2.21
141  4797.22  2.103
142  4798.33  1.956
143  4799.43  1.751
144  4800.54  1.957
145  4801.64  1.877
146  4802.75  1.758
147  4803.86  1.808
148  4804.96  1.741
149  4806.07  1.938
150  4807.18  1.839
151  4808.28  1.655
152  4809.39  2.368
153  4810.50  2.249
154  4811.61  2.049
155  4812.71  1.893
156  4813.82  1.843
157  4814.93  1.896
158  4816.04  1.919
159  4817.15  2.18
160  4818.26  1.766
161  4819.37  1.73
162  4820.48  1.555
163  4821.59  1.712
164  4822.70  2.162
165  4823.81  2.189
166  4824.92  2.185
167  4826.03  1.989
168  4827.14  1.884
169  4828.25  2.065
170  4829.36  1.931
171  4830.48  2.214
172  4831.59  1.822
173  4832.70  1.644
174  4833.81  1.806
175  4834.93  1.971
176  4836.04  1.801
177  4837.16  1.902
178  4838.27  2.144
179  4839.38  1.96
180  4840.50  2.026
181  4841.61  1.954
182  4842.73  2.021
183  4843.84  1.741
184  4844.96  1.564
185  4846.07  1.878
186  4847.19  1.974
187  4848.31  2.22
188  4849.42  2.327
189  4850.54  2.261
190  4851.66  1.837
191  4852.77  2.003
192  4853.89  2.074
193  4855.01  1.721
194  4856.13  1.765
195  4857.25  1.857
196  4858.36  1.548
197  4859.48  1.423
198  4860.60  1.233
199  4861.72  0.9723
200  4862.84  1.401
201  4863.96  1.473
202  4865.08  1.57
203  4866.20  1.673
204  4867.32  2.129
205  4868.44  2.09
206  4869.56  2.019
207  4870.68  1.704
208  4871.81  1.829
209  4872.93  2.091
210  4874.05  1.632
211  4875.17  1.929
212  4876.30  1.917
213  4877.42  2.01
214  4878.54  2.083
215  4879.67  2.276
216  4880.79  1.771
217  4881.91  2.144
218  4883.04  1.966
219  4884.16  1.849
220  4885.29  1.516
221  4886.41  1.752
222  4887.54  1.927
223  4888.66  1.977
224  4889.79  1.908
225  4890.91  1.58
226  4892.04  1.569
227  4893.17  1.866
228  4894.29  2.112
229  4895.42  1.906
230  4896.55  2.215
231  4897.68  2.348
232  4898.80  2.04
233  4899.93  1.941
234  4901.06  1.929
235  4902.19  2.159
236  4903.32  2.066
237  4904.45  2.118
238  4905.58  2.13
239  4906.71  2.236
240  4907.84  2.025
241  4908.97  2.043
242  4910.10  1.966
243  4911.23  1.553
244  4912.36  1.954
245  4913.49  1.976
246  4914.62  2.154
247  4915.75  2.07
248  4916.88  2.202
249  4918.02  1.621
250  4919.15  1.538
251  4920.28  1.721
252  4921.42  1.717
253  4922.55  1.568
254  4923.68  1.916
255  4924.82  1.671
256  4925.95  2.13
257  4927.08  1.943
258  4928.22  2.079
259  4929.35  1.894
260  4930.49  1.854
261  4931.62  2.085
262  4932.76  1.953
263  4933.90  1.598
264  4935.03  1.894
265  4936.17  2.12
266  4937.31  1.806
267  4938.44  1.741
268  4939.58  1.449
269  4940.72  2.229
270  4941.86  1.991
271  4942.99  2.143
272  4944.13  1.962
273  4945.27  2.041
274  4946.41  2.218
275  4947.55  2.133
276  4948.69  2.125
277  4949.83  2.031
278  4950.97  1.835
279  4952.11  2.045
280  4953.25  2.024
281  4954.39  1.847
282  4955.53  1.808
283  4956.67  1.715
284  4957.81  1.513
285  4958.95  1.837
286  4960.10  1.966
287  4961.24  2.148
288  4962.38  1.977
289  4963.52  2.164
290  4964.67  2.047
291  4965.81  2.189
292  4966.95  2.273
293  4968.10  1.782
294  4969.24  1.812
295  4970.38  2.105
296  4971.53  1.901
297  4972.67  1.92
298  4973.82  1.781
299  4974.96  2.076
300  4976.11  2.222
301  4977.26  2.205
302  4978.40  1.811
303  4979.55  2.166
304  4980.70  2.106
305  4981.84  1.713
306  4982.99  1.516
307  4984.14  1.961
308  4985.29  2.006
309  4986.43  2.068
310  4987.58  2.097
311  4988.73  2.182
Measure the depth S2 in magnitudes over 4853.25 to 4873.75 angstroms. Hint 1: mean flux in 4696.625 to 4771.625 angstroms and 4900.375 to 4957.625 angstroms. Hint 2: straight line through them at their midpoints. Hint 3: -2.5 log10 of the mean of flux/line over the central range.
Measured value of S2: 0.156 mag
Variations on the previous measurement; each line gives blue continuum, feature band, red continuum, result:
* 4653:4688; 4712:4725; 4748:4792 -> 0.03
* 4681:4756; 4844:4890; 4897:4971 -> 0.08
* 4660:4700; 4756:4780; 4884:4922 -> -0.06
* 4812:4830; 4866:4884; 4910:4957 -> -0.02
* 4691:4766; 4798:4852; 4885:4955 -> 0.02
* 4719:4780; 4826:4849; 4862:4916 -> 0.02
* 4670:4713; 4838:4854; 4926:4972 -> -0.01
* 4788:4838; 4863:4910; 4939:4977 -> 0.02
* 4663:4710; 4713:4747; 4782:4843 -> -0.02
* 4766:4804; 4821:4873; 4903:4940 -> 0.06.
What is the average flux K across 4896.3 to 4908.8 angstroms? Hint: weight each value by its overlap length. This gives 2.1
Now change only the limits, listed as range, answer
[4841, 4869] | 1.79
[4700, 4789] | 2.03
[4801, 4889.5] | 1.88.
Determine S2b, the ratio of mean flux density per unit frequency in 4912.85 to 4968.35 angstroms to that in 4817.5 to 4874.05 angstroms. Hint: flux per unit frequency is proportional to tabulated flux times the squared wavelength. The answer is 1.1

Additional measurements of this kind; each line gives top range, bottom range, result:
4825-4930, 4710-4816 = 0.99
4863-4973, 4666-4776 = 1.05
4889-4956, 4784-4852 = 1.03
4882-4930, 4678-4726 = 1.06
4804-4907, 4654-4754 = 1.01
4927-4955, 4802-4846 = 1.07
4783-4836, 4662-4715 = 1.05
